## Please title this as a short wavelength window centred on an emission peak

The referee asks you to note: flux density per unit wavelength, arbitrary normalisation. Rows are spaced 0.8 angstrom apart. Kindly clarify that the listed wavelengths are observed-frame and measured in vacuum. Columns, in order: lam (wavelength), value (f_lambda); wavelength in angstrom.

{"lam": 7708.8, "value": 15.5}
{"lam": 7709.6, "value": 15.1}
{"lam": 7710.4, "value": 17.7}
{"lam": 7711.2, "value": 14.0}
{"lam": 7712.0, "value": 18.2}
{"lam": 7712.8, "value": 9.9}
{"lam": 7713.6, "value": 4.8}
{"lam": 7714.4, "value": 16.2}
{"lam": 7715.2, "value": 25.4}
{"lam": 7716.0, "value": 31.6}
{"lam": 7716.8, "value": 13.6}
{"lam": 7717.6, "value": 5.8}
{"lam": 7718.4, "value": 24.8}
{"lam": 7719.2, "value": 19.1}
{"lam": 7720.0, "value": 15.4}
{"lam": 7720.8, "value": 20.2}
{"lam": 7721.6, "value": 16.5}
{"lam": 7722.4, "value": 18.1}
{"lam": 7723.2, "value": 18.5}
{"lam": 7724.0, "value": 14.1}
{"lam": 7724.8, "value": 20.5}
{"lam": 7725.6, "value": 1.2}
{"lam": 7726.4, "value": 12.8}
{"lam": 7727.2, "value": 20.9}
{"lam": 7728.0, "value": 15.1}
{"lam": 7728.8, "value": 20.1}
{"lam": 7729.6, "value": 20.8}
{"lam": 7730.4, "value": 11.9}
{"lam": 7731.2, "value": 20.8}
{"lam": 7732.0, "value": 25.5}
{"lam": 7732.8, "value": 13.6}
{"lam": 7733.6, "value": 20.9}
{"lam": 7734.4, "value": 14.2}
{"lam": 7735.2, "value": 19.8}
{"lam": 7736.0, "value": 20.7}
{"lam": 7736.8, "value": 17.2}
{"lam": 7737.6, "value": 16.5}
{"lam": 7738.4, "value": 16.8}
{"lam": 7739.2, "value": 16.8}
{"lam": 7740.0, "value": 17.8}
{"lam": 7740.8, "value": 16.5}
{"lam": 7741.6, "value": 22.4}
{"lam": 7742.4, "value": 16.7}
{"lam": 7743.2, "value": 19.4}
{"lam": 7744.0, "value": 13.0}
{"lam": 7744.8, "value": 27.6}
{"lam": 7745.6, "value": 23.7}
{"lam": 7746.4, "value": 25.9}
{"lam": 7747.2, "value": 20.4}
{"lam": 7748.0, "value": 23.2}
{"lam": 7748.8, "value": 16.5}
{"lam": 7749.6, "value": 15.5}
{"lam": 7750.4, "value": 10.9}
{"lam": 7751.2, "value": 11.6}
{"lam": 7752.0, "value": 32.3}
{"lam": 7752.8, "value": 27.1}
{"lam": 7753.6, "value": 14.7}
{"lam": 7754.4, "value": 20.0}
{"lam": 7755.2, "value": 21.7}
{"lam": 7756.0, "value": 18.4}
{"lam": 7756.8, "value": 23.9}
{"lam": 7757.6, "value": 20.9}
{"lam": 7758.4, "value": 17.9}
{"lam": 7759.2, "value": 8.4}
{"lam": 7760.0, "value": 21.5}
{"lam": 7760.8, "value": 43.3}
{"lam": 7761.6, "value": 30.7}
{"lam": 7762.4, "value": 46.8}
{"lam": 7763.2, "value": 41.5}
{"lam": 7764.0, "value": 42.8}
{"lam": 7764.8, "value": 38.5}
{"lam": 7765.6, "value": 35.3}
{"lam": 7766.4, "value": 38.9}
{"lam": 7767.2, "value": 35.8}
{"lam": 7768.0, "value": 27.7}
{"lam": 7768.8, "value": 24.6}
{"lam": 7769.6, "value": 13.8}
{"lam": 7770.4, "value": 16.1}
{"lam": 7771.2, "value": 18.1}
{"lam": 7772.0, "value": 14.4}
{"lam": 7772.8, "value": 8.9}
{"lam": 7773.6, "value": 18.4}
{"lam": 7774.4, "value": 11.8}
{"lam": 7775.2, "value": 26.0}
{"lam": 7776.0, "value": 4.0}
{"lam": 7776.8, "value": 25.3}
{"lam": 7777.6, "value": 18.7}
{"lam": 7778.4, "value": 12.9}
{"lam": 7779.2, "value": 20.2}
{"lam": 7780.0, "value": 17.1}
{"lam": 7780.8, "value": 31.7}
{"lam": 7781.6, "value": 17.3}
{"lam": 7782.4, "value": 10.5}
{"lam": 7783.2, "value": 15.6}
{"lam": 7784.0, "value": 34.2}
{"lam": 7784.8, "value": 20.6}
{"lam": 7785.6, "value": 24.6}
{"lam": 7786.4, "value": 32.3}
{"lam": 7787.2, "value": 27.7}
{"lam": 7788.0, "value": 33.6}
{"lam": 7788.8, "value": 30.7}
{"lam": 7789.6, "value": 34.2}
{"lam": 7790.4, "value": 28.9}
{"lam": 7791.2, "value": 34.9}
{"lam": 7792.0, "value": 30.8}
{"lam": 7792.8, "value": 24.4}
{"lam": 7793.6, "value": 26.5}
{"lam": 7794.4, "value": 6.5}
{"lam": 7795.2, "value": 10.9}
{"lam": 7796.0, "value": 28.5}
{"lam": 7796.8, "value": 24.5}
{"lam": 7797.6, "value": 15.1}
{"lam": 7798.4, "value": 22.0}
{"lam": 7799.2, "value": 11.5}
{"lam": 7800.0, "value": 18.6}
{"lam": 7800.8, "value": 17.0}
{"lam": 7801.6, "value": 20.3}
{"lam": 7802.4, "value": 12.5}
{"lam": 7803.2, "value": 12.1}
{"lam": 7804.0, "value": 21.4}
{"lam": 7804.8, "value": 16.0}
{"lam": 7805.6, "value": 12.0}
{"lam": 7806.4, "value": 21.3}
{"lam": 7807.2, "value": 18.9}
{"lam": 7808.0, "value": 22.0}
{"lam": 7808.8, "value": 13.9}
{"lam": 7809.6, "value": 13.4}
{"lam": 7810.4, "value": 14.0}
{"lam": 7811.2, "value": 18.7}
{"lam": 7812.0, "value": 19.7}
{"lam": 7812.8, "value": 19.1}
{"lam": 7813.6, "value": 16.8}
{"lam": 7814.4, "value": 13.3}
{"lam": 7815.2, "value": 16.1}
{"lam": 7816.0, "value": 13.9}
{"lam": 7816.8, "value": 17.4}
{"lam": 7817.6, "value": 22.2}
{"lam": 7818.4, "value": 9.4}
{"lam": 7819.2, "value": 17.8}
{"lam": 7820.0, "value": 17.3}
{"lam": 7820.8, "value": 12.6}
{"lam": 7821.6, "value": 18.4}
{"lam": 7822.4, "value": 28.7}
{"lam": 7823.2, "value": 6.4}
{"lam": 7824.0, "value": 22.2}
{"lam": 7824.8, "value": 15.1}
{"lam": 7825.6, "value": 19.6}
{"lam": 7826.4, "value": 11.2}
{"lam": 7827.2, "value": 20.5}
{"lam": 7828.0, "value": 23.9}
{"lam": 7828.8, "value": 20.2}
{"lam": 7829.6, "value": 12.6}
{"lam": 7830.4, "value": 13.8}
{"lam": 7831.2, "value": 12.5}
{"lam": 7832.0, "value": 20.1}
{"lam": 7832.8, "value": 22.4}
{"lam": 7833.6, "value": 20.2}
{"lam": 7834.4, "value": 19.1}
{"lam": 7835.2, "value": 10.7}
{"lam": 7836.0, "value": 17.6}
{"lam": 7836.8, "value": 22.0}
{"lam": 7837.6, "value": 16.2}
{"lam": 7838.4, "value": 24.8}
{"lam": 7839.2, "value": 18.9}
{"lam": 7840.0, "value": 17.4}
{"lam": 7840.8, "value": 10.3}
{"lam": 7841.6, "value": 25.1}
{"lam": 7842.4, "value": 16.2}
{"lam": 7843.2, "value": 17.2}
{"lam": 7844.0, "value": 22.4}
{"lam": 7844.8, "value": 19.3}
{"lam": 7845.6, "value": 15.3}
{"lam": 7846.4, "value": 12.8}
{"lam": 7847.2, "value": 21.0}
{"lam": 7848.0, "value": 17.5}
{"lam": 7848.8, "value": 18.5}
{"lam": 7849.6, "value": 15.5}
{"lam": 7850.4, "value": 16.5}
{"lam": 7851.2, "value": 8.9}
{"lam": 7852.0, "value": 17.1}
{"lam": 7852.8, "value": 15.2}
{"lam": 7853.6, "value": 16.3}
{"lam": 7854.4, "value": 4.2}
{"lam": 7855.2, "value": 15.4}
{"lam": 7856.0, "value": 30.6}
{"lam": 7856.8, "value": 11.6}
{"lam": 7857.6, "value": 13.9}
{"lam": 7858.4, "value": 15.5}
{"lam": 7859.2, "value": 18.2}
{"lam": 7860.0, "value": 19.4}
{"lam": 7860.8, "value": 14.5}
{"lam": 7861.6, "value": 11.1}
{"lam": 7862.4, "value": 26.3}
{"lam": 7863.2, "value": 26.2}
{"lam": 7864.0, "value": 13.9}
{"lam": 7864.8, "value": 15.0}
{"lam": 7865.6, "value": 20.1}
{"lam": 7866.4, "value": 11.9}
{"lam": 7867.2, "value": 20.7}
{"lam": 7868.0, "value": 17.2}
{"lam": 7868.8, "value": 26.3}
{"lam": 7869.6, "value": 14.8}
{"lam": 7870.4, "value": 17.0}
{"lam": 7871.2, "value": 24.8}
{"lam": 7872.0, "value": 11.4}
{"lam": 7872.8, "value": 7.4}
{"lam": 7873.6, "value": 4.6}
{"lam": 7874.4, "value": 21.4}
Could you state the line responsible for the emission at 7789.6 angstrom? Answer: [N II] 6583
